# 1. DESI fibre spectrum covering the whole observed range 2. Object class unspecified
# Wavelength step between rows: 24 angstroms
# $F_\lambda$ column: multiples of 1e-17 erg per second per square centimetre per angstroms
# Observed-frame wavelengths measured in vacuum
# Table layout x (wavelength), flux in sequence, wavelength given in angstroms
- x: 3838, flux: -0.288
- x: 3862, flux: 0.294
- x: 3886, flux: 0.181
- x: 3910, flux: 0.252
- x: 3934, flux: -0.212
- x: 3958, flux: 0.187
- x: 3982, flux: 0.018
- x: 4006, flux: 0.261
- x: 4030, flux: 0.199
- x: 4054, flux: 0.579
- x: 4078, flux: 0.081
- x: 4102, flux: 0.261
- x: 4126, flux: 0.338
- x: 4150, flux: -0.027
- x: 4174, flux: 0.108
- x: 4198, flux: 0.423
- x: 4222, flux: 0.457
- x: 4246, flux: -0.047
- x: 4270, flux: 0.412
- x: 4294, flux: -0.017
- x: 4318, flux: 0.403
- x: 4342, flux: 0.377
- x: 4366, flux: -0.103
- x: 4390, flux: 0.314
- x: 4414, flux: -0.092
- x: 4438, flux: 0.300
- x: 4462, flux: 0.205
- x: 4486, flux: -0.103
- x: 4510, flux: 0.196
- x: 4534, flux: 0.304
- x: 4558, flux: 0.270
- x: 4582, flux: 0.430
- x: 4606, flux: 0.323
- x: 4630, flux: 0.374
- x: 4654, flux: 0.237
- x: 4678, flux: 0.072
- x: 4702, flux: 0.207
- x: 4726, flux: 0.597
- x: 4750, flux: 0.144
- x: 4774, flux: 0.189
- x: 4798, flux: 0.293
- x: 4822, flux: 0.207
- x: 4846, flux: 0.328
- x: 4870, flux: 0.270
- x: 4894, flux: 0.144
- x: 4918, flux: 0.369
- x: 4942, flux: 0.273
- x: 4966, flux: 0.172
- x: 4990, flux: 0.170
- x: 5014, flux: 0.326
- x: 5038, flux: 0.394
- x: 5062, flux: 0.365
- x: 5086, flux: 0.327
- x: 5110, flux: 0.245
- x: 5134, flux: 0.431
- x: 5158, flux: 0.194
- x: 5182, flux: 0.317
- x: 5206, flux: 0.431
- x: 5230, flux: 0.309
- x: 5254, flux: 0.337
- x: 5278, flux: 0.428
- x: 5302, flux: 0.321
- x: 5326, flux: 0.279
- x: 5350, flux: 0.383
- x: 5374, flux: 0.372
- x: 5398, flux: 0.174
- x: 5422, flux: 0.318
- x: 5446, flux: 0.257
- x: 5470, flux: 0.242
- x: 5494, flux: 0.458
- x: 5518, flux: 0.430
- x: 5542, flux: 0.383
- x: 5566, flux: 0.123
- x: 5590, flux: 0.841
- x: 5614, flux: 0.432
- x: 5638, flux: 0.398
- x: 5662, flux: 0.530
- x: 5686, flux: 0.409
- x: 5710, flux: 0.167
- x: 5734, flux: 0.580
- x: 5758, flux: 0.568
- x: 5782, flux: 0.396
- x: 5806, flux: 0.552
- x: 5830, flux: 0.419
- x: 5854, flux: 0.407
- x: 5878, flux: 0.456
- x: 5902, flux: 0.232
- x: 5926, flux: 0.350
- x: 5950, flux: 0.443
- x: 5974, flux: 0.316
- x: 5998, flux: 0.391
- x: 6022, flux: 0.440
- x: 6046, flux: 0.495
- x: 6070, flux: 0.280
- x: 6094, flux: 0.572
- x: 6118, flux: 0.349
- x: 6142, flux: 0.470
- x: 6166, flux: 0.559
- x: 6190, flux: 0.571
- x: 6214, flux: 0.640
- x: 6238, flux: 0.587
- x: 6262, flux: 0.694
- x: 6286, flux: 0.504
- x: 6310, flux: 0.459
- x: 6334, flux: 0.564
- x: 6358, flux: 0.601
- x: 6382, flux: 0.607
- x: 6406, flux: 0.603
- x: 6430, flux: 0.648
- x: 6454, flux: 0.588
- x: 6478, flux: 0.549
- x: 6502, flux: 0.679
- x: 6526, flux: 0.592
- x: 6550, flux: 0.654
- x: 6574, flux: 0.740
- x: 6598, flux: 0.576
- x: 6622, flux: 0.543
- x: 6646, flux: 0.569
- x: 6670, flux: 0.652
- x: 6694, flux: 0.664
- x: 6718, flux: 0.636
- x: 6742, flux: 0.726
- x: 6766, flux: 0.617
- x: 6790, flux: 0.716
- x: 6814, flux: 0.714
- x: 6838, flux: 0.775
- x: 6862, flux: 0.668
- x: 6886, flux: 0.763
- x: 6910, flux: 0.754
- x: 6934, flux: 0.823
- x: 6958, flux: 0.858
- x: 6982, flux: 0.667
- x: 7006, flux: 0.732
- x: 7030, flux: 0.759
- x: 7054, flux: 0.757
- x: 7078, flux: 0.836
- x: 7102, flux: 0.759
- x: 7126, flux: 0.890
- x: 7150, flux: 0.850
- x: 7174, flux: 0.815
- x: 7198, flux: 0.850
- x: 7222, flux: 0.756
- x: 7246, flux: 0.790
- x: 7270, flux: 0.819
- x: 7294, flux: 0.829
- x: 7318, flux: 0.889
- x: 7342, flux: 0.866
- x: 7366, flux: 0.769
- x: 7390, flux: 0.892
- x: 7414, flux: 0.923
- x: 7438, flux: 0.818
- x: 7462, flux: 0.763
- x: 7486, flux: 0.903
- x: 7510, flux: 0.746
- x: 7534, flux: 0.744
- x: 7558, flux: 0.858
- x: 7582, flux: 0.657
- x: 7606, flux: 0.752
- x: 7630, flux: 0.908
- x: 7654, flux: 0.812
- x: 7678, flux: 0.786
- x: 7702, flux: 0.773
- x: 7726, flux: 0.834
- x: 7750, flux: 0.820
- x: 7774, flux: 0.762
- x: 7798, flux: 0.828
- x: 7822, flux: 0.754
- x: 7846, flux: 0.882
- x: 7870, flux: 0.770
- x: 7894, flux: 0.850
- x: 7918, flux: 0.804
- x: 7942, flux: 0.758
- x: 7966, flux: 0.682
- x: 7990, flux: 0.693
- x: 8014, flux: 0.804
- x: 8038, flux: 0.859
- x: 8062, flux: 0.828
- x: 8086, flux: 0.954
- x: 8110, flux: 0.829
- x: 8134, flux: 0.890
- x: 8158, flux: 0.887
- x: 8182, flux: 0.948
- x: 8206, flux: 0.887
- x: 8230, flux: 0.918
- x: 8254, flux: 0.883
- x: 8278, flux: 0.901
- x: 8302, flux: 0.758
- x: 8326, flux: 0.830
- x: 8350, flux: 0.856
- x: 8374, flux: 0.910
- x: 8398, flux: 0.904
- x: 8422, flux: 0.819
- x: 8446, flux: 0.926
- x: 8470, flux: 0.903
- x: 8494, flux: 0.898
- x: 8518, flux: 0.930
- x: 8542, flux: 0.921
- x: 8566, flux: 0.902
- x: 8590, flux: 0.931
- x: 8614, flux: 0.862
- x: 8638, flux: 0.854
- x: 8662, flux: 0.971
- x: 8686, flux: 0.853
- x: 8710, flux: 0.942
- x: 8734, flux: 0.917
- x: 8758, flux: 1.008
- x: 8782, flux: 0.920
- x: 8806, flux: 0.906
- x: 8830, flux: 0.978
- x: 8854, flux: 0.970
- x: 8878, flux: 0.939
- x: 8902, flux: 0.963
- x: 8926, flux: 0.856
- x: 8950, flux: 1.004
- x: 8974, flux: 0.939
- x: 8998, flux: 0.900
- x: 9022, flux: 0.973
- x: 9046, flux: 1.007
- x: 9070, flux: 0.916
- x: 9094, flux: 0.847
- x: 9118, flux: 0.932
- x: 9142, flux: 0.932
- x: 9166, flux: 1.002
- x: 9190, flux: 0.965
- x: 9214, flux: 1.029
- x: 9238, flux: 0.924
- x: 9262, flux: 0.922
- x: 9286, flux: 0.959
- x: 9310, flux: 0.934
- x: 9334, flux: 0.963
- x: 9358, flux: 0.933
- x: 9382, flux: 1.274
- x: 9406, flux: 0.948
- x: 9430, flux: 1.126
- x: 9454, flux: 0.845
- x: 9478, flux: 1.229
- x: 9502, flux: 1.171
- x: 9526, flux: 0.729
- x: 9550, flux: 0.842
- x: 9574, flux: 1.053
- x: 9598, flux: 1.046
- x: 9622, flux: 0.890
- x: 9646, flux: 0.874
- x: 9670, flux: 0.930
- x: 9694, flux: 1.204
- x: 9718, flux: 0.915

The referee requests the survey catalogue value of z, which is 0.541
